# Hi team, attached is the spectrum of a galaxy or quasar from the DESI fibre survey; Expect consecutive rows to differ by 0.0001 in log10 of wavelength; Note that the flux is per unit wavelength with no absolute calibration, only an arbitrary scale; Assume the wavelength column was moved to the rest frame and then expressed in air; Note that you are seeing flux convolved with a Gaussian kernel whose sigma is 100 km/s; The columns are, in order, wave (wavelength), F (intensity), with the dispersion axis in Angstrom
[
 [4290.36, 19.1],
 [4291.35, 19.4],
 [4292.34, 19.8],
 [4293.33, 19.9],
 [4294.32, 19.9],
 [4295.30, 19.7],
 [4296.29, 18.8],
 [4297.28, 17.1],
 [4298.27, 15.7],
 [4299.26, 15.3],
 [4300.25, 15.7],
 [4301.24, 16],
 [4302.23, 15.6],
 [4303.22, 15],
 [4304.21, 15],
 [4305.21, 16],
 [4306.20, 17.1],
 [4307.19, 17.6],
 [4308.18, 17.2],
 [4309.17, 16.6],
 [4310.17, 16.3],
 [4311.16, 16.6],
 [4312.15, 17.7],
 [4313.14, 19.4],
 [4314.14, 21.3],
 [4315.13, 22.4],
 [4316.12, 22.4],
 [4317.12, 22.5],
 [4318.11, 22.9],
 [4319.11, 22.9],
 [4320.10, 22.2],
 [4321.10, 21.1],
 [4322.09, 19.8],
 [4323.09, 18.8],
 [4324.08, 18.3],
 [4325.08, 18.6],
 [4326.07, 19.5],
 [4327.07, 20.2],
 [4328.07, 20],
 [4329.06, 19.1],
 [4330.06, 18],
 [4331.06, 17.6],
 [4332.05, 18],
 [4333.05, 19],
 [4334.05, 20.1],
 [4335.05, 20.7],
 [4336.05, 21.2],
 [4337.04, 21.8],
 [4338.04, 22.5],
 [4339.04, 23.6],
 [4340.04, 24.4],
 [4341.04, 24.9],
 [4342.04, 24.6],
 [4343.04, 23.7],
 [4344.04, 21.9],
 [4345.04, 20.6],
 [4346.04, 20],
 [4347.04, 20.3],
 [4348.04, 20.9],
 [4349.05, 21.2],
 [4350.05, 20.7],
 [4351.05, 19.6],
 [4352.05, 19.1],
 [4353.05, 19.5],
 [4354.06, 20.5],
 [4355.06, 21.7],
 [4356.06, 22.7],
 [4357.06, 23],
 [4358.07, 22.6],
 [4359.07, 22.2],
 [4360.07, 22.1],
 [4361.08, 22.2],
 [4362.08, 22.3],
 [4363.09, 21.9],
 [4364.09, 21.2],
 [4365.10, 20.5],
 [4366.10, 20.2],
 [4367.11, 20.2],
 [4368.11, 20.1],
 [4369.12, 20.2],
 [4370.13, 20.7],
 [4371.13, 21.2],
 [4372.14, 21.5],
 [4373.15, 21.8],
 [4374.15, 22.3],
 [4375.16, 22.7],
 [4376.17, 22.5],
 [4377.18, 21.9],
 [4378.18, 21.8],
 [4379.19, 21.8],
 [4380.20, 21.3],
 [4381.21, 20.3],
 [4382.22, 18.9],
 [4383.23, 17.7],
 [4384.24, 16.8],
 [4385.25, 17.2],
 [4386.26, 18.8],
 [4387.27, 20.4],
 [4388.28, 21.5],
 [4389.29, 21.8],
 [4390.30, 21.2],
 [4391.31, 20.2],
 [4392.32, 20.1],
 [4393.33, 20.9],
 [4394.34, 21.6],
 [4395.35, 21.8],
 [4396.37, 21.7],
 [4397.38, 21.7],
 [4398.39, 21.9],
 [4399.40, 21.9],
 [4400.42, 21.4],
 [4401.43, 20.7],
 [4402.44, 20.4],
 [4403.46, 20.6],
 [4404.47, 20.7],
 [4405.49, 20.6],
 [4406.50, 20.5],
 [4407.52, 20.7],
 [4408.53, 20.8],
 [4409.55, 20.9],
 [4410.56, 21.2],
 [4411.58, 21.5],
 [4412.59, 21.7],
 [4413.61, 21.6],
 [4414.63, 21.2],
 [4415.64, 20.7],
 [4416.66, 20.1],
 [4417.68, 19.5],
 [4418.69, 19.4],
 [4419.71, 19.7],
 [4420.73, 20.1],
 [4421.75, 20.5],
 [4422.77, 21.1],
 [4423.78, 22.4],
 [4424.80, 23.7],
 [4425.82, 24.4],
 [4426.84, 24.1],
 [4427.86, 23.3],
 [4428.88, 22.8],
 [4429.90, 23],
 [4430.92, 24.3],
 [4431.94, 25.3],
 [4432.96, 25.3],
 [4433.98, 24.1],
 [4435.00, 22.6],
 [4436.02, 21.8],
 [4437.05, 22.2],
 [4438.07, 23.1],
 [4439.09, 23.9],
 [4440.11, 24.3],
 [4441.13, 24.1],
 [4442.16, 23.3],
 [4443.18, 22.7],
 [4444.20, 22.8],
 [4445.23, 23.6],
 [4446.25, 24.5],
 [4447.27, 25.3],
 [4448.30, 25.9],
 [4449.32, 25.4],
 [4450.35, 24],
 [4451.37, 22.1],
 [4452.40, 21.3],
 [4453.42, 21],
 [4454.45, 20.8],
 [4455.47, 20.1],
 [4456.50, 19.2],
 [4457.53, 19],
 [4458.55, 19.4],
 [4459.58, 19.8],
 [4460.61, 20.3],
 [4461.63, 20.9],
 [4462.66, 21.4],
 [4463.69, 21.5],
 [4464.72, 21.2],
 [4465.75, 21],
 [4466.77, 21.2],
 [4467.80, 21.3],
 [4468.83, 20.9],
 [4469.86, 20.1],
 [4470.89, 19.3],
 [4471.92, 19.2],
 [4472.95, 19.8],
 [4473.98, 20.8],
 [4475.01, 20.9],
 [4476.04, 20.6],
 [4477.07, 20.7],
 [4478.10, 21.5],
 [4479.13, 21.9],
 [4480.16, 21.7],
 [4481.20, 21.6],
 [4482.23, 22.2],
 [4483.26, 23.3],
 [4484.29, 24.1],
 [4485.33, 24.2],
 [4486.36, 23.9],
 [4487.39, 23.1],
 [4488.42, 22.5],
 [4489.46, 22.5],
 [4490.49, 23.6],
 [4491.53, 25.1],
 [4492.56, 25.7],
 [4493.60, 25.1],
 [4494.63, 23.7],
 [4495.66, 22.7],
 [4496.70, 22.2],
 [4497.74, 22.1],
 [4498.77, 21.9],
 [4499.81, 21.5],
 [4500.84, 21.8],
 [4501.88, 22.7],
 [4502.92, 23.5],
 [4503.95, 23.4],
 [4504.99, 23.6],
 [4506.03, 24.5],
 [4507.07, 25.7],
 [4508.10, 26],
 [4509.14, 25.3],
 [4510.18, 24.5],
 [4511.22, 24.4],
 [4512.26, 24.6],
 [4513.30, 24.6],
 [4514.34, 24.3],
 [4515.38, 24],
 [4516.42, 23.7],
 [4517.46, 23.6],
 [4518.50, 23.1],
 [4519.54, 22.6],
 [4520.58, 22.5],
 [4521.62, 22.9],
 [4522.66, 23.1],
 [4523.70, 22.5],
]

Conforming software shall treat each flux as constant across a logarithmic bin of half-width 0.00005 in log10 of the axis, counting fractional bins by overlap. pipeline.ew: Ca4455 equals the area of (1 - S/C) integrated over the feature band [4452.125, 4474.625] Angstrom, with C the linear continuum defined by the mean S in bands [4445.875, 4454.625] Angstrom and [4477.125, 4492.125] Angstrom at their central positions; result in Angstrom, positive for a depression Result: 2.72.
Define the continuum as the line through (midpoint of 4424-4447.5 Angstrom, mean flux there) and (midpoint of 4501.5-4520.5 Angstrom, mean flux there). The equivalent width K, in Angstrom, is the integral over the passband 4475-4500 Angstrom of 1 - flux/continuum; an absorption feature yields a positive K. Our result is 1.21 Angstrom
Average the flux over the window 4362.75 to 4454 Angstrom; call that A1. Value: 21.7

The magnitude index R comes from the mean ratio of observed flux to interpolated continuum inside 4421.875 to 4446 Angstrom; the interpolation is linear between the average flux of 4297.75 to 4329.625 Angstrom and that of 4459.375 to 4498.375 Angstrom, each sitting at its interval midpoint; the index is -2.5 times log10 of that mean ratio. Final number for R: -0.11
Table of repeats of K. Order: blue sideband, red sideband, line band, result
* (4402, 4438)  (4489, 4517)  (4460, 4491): 2.1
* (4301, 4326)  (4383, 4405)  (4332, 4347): -1.9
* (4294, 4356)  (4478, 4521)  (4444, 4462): 0.4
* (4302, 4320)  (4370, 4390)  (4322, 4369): -2.9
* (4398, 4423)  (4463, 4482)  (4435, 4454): -2.3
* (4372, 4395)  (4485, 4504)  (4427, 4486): 0.4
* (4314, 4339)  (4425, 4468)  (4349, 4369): -0.1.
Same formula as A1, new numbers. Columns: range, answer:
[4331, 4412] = 21.1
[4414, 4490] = 22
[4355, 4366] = 22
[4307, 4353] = 20.4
